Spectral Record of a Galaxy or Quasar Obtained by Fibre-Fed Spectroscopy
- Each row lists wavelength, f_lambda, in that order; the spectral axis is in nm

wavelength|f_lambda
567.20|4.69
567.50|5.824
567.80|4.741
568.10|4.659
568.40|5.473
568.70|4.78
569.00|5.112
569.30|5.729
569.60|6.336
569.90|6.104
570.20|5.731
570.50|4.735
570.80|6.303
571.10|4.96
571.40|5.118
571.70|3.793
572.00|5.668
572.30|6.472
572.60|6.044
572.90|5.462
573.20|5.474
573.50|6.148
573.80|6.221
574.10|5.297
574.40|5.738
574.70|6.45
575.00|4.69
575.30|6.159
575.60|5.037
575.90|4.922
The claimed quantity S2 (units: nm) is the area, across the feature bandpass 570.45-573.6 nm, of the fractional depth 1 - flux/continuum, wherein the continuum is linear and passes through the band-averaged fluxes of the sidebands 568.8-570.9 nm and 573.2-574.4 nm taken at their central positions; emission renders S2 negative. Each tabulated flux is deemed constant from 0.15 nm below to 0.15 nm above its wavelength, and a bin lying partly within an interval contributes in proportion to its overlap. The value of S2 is 0.15 nm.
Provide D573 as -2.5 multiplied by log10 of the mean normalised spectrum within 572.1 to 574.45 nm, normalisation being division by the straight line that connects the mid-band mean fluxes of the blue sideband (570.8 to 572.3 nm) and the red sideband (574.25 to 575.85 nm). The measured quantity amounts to -0.094 mag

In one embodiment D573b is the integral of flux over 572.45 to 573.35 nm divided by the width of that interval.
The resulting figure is 5.66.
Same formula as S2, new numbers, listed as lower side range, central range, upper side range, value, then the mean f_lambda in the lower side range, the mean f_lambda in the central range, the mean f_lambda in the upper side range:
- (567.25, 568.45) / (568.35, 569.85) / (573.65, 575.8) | -0.092 nm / 5.11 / 5.53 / 5.64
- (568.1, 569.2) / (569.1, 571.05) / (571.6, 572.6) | -0.188 nm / 5.09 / 5.76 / 5.5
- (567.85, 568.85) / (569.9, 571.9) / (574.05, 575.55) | 0.009 nm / 4.95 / 5.2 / 5.65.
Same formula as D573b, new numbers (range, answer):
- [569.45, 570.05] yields 6.22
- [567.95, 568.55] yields 5.07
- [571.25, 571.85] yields 4.46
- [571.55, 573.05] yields 5.49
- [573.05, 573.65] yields 5.81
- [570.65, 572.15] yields 5.17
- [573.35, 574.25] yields 5.89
